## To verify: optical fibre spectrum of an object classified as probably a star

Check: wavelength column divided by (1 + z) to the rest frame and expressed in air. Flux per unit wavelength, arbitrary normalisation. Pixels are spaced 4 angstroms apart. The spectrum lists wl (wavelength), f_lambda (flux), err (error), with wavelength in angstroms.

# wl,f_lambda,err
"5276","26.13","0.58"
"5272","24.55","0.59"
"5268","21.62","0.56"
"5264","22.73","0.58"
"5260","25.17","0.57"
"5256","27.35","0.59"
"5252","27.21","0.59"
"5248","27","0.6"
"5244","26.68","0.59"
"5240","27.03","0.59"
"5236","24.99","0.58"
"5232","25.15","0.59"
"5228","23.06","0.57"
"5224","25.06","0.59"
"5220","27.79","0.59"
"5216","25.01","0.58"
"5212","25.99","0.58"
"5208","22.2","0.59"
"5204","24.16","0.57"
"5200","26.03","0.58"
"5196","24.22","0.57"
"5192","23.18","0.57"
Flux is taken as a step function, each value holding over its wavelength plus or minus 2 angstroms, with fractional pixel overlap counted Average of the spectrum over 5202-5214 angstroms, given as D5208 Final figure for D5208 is 24.1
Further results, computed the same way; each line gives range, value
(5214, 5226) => 26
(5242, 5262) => 26.7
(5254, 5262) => 26.3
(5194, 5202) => 25.1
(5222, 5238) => 24.6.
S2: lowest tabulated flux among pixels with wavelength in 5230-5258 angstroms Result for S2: 24.99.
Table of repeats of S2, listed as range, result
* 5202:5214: 22.2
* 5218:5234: 23.06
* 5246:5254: 27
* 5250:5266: 22.73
